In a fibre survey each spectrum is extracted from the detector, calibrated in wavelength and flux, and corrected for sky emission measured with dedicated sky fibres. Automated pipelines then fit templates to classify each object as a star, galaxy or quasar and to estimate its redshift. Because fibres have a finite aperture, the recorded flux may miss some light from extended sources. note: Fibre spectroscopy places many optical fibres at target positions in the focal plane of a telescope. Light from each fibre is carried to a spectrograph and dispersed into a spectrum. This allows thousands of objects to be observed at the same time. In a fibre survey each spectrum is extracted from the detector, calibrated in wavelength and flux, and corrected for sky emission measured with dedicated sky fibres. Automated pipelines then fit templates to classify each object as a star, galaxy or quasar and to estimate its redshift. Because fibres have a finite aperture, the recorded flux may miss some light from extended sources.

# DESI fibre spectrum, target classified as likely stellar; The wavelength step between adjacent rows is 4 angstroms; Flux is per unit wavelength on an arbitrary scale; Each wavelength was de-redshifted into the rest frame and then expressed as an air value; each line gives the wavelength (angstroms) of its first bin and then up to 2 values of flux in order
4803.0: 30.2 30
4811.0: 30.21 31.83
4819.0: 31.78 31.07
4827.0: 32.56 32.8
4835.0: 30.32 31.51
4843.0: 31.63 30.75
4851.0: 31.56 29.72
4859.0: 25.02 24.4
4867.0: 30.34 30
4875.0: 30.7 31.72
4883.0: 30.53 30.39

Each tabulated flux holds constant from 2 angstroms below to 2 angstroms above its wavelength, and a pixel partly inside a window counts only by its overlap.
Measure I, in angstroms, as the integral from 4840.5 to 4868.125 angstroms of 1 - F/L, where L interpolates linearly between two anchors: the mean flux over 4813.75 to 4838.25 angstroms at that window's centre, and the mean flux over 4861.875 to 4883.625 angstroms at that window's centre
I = 1.3 angstroms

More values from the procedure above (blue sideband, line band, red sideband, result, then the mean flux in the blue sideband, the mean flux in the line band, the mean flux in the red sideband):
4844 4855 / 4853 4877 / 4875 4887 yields 2.0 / 30.9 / 28.4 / 30.9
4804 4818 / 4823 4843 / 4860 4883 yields -1.0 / 30.7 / 31.7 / 29.3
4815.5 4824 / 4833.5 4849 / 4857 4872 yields -0.8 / 31.5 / 31.1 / 27.3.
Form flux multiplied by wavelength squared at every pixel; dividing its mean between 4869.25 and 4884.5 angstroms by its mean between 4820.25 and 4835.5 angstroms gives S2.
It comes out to 0.99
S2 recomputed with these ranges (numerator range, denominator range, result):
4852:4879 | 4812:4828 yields 0.92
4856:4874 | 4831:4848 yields 0.90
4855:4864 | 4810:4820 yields 0.84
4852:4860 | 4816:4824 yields 0.91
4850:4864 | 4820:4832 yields 0.87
